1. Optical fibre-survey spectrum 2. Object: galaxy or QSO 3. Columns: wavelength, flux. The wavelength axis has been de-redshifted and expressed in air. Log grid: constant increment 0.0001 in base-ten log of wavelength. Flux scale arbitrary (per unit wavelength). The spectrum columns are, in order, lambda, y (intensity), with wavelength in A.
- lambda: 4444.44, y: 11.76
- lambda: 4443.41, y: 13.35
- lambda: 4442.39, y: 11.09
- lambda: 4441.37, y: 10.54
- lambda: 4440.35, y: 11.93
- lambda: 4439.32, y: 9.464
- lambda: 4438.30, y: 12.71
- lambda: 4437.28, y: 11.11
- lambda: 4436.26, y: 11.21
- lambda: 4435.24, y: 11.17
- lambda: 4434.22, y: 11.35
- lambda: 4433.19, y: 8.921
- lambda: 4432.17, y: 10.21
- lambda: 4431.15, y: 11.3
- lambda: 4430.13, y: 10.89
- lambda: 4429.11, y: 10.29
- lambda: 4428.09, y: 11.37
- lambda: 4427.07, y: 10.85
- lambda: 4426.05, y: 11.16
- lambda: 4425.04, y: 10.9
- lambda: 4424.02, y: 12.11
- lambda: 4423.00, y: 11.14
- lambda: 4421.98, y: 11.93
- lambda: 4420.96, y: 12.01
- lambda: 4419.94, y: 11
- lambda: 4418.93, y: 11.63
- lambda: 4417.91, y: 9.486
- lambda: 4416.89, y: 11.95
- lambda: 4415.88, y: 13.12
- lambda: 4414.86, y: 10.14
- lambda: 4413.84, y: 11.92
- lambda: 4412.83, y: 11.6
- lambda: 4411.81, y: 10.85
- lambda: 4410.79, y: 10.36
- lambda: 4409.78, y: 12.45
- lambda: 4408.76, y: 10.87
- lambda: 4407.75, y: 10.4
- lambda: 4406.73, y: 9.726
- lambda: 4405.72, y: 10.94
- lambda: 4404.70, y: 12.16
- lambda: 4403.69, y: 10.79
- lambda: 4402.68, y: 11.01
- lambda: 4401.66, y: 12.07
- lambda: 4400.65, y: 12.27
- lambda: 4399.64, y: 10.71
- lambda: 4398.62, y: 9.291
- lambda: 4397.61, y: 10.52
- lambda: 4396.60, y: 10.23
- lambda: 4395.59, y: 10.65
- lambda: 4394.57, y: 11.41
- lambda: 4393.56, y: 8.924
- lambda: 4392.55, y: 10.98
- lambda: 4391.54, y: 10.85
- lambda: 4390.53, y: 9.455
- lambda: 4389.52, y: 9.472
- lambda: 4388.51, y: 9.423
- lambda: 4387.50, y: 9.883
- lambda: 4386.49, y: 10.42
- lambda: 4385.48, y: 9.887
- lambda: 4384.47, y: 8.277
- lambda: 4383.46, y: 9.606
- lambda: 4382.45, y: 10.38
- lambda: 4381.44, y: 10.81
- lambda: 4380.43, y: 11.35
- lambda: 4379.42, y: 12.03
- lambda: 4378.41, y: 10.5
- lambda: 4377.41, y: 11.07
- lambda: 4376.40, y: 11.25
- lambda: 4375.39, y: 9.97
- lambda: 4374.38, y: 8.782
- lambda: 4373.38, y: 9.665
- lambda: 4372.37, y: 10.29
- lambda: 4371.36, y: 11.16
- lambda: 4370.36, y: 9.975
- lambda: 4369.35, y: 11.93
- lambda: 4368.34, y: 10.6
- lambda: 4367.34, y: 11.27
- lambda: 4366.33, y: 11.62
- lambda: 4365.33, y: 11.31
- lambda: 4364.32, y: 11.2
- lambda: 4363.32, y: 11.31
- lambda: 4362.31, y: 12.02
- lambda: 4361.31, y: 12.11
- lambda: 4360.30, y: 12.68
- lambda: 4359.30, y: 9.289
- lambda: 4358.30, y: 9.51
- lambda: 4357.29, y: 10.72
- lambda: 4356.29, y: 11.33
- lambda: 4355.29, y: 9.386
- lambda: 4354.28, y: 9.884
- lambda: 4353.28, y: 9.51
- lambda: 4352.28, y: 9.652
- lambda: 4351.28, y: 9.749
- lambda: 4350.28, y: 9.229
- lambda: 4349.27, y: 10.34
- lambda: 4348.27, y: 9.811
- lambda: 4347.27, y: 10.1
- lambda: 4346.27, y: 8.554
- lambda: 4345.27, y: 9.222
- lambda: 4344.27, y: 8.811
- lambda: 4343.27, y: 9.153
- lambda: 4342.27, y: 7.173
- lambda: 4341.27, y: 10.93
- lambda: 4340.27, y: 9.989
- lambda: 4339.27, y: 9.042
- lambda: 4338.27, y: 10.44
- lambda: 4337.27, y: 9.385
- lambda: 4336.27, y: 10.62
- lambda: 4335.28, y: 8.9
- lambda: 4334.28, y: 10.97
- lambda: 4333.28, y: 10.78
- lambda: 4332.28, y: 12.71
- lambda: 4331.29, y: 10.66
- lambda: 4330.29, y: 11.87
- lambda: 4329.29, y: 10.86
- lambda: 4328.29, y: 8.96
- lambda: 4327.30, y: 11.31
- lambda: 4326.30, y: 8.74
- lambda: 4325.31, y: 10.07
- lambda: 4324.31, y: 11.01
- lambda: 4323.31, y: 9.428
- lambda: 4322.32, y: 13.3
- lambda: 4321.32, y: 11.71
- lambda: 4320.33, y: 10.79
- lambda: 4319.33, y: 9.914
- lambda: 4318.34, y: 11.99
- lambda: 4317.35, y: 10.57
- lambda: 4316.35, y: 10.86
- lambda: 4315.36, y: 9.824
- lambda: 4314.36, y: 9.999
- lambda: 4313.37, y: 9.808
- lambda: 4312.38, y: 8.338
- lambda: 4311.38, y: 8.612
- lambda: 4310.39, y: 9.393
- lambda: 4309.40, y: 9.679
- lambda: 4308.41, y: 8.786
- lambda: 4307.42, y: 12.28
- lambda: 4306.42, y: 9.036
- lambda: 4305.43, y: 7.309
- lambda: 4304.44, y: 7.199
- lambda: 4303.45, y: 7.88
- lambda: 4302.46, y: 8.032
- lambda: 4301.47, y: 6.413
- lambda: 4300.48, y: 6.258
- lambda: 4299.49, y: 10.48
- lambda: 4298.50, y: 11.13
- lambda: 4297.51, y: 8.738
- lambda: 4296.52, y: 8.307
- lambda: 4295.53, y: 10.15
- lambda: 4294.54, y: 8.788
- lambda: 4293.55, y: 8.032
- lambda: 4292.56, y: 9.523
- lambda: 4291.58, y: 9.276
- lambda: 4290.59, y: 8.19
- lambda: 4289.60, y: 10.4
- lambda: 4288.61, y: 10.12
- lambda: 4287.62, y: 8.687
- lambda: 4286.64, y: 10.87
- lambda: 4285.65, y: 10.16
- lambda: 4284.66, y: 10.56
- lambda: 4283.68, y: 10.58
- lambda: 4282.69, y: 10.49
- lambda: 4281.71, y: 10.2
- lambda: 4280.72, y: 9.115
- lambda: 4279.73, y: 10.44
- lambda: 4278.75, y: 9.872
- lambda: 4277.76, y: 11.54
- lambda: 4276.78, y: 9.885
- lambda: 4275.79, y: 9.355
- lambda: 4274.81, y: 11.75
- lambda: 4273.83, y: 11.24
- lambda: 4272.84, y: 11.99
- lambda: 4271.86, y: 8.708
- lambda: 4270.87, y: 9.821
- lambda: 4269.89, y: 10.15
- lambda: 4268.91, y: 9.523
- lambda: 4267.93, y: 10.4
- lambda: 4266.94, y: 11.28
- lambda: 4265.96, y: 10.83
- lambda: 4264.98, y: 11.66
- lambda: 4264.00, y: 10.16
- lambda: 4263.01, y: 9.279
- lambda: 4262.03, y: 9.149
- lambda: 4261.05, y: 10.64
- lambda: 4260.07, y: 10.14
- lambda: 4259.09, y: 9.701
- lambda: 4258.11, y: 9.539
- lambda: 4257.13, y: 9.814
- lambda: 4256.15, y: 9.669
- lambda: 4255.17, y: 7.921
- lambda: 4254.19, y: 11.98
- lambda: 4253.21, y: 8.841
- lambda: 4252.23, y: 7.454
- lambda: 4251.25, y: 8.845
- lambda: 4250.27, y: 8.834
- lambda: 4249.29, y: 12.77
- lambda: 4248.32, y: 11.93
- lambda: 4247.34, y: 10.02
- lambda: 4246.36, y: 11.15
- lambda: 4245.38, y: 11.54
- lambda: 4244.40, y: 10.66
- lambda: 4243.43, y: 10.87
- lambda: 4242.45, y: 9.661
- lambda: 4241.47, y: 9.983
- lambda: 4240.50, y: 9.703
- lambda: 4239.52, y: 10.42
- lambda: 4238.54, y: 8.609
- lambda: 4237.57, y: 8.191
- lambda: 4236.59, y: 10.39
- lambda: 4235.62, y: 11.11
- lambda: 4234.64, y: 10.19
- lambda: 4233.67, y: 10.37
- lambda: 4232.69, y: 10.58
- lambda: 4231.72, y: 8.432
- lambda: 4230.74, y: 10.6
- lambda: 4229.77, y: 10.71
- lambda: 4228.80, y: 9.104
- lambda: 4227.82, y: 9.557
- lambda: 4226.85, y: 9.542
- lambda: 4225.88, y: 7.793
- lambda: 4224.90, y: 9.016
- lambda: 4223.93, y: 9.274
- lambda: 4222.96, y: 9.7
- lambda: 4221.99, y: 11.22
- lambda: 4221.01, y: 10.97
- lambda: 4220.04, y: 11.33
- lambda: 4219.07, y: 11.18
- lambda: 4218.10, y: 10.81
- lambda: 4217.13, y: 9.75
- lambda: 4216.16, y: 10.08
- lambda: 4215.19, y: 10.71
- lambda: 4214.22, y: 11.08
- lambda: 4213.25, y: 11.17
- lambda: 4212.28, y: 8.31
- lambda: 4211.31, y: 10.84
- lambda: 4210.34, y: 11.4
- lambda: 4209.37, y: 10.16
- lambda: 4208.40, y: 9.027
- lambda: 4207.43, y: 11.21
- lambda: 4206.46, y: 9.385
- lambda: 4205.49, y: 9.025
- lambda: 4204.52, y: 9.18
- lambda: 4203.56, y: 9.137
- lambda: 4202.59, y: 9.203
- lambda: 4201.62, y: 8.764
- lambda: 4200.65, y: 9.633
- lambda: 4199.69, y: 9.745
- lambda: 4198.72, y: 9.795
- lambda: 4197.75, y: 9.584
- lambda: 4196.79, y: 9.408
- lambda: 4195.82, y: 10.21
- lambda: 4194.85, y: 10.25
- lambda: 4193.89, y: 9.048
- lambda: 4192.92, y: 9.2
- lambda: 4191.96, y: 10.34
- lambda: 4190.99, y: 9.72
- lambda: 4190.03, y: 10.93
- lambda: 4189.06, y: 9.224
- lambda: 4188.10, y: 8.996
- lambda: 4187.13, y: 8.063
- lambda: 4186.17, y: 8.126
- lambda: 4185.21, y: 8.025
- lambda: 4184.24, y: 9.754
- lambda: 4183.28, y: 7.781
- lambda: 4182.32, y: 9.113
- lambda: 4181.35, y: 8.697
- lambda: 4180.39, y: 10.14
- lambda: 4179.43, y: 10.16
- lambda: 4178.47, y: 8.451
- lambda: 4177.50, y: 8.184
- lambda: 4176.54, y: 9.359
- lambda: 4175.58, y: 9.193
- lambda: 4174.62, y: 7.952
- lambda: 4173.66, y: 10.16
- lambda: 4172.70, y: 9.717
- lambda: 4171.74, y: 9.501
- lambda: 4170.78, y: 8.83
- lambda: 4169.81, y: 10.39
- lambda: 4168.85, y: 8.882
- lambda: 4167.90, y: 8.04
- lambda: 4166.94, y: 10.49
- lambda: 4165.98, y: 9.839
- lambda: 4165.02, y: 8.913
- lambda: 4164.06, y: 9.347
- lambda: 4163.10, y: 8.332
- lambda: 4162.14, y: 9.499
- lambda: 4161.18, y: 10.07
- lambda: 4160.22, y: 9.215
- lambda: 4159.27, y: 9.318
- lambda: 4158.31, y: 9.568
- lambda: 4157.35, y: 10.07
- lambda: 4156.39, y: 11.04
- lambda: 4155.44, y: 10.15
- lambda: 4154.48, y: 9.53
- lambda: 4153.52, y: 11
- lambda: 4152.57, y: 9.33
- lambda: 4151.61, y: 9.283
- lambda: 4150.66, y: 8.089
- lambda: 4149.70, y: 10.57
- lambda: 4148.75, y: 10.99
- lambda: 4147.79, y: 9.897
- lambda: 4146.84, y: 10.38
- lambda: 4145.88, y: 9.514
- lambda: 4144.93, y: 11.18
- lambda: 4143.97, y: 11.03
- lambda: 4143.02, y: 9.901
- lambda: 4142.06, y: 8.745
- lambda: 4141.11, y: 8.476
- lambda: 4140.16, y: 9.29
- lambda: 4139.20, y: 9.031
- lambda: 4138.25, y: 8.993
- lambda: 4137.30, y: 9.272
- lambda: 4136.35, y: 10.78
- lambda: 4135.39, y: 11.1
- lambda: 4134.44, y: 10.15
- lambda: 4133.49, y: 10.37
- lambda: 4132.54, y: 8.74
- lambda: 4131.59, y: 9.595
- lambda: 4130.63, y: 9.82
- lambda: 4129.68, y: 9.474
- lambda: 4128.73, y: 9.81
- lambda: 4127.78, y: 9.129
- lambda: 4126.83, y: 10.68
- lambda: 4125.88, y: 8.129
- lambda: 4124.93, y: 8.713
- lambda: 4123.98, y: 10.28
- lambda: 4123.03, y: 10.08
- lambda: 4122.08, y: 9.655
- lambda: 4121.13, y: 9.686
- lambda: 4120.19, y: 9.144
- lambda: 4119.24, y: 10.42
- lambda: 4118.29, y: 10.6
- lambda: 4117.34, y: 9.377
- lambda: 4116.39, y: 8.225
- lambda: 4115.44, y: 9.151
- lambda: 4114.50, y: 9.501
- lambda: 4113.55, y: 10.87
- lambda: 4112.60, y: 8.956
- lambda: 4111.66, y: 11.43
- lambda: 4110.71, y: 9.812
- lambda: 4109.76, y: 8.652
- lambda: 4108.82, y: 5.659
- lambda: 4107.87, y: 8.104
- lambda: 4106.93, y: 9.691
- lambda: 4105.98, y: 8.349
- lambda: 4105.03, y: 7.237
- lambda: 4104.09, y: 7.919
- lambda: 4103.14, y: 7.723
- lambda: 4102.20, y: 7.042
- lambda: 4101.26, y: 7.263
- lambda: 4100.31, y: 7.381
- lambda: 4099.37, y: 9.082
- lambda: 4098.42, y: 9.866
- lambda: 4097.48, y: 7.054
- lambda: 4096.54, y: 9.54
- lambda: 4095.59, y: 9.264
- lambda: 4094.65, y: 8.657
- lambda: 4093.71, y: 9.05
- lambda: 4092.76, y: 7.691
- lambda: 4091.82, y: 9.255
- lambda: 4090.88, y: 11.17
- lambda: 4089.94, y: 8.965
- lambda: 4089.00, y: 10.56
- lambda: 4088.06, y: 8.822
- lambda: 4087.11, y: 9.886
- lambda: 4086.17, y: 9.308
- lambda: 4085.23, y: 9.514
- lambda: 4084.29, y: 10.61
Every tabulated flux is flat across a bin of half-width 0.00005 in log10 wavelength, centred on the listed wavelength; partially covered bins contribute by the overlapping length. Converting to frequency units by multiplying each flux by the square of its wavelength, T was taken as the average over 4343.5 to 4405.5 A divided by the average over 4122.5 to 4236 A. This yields 1.18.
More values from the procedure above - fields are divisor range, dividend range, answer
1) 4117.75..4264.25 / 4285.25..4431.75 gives 1.14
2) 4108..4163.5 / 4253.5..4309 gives 1.08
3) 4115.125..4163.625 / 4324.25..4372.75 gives 1.17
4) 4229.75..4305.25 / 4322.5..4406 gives 1.11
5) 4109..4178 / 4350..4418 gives 1.24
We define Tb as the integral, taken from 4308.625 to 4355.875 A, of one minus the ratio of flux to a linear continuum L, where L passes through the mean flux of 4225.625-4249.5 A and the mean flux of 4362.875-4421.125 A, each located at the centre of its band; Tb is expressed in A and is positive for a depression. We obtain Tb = 2.1 A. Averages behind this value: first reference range 10.2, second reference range 10.7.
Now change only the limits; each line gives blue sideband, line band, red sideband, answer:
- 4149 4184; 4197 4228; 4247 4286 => -0.5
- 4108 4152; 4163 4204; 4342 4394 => 2.0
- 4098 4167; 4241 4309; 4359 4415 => 2.3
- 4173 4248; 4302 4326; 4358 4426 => 1.3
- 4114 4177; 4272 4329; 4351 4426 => 3.1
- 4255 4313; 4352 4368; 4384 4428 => -0.7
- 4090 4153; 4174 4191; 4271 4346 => 0.9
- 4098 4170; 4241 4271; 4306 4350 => -0.9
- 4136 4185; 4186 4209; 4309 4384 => 0.4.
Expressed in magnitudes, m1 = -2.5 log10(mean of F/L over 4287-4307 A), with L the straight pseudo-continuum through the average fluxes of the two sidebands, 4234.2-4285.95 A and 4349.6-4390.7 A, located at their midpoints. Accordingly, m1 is 0.18 mag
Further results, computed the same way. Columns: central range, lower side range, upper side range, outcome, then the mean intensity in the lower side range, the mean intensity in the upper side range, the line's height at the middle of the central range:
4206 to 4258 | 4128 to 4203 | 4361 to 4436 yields -0.02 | 9.52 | 10.8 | 9.89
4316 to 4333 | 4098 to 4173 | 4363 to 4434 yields -0.05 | 9.41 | 10.8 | 10.4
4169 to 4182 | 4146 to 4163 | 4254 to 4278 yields 0.07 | 9.84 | 10.2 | 9.91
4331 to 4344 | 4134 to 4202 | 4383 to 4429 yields 0.04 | 9.52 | 10.8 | 10.4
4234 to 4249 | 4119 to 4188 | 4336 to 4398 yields -0.06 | 9.5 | 10.2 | 9.81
